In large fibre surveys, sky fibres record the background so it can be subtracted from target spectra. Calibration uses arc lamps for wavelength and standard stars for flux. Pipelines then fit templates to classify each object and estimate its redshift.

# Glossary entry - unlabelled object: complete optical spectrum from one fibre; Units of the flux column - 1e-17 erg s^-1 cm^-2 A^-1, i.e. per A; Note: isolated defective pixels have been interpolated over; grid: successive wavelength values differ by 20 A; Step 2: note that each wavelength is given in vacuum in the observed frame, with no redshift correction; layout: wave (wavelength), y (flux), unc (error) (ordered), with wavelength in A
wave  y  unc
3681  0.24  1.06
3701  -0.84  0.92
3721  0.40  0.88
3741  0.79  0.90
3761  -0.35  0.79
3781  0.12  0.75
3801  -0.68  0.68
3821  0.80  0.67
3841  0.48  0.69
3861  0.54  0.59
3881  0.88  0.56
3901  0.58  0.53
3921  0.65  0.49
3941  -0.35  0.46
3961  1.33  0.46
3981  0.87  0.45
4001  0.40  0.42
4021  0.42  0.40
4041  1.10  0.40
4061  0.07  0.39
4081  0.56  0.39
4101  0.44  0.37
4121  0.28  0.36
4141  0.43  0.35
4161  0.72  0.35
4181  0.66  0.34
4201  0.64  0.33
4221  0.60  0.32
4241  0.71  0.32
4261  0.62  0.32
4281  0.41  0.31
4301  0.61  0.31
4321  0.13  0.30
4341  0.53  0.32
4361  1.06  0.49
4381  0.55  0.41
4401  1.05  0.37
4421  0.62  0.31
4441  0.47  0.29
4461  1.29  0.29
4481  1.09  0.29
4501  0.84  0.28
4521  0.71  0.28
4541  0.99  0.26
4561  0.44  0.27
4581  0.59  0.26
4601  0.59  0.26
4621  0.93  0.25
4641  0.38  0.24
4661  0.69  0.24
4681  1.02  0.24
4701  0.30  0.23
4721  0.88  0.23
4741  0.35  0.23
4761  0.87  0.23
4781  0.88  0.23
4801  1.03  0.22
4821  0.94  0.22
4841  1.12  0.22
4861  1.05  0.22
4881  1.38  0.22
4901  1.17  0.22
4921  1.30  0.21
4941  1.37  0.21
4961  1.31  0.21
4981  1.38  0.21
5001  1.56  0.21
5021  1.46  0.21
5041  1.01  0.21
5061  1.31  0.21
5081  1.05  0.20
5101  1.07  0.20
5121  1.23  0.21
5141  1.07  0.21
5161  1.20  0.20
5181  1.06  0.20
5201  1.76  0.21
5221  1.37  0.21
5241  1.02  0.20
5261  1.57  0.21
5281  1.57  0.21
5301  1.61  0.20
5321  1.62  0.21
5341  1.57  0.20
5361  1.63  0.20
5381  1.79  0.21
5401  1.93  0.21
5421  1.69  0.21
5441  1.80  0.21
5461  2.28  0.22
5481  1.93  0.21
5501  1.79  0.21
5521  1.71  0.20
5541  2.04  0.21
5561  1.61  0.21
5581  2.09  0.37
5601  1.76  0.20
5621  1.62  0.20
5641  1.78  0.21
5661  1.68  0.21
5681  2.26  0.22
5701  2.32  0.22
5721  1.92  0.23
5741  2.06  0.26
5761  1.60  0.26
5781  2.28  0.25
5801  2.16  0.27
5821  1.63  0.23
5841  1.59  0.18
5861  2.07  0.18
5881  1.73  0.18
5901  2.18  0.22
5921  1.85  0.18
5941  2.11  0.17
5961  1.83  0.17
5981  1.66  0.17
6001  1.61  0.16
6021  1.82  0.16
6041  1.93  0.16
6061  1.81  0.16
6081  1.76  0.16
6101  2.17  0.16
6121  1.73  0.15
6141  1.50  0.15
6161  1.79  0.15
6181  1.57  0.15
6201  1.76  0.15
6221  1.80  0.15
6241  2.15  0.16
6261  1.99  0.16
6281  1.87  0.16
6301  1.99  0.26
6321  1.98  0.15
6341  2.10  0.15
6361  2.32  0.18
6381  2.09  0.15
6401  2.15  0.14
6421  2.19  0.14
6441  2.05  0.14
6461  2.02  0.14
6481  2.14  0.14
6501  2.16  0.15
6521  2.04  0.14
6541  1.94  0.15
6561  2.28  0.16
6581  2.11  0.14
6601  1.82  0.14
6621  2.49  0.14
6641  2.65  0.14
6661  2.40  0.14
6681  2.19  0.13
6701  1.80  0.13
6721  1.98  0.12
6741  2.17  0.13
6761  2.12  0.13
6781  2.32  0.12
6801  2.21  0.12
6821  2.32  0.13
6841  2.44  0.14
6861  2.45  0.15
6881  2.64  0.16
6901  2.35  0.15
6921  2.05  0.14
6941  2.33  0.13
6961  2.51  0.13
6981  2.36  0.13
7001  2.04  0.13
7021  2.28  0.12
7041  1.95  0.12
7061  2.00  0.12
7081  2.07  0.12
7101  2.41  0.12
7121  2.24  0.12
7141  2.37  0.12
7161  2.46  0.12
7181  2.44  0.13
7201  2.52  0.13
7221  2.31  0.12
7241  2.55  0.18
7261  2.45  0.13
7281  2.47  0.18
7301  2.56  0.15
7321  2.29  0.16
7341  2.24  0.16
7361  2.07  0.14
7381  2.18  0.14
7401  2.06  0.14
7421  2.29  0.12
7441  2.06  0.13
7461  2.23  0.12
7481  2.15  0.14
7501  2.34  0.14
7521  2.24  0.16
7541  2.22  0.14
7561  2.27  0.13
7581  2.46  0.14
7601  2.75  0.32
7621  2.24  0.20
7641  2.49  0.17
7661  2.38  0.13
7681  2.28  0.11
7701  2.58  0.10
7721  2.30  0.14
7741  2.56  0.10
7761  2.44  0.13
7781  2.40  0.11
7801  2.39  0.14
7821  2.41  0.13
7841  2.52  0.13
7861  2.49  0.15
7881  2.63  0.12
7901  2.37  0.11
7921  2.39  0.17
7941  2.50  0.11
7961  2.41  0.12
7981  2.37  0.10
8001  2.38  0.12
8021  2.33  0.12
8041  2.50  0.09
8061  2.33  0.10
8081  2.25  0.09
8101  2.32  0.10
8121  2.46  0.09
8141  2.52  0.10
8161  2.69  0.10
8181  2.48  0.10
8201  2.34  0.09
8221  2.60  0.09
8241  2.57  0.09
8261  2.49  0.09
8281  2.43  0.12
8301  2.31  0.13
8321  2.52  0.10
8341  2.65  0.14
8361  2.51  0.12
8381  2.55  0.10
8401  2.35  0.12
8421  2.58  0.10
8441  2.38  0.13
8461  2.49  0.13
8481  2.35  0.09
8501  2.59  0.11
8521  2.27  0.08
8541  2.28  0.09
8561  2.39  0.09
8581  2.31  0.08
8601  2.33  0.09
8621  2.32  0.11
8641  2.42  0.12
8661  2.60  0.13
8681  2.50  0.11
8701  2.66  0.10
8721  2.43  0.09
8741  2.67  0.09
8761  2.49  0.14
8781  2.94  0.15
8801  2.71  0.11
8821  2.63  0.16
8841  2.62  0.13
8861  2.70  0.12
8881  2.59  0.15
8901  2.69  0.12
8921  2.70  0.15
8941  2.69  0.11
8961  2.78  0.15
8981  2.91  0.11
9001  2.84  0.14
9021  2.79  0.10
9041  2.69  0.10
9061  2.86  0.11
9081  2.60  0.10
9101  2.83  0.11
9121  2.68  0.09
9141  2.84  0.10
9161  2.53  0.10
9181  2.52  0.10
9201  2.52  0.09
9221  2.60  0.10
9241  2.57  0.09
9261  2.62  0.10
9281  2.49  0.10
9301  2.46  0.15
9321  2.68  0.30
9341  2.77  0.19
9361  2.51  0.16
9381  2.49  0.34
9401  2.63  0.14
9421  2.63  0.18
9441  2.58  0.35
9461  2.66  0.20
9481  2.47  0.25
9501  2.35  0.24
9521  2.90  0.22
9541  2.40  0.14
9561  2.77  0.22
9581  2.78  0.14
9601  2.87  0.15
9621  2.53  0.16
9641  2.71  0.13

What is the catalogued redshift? 0.195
